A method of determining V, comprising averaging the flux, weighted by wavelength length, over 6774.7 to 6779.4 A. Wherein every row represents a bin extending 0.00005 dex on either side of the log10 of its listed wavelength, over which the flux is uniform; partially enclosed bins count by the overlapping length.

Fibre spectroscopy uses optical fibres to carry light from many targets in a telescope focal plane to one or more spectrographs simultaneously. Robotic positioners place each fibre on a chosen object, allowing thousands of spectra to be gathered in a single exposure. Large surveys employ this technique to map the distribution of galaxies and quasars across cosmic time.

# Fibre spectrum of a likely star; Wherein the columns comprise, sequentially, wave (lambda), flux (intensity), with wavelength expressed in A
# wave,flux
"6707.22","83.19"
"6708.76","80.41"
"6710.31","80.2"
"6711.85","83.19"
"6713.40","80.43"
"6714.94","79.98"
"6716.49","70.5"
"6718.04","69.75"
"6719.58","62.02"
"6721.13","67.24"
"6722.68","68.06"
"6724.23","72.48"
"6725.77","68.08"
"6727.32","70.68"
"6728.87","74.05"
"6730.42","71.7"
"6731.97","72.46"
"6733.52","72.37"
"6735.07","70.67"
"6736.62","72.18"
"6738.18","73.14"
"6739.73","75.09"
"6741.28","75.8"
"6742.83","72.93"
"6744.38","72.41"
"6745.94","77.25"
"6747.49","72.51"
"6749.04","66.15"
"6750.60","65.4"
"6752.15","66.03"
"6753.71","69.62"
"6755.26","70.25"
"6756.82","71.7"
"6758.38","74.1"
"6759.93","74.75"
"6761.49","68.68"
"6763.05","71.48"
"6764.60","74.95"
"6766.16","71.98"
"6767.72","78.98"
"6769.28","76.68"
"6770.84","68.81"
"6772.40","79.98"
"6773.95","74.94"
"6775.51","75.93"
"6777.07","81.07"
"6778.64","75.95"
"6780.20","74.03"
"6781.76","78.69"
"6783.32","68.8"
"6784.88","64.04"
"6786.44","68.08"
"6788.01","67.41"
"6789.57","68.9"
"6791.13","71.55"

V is 77.5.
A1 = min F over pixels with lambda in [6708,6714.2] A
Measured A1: 80.2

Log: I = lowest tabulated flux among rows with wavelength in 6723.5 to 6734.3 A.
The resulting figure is 68.08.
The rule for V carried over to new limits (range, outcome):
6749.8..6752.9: 65.7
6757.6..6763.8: 72.2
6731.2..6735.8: 71.9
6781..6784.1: 73.8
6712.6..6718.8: 75.1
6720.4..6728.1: 69.3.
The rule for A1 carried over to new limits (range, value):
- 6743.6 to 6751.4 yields 65.4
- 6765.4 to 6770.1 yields 71.98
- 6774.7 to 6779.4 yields 75.93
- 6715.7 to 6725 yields 62.02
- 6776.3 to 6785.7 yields 64.04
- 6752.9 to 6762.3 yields 68.68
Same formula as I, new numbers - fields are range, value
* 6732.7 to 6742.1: 70.67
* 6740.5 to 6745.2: 72.41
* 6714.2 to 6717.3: 70.5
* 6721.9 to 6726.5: 68.06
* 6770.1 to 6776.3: 68.81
